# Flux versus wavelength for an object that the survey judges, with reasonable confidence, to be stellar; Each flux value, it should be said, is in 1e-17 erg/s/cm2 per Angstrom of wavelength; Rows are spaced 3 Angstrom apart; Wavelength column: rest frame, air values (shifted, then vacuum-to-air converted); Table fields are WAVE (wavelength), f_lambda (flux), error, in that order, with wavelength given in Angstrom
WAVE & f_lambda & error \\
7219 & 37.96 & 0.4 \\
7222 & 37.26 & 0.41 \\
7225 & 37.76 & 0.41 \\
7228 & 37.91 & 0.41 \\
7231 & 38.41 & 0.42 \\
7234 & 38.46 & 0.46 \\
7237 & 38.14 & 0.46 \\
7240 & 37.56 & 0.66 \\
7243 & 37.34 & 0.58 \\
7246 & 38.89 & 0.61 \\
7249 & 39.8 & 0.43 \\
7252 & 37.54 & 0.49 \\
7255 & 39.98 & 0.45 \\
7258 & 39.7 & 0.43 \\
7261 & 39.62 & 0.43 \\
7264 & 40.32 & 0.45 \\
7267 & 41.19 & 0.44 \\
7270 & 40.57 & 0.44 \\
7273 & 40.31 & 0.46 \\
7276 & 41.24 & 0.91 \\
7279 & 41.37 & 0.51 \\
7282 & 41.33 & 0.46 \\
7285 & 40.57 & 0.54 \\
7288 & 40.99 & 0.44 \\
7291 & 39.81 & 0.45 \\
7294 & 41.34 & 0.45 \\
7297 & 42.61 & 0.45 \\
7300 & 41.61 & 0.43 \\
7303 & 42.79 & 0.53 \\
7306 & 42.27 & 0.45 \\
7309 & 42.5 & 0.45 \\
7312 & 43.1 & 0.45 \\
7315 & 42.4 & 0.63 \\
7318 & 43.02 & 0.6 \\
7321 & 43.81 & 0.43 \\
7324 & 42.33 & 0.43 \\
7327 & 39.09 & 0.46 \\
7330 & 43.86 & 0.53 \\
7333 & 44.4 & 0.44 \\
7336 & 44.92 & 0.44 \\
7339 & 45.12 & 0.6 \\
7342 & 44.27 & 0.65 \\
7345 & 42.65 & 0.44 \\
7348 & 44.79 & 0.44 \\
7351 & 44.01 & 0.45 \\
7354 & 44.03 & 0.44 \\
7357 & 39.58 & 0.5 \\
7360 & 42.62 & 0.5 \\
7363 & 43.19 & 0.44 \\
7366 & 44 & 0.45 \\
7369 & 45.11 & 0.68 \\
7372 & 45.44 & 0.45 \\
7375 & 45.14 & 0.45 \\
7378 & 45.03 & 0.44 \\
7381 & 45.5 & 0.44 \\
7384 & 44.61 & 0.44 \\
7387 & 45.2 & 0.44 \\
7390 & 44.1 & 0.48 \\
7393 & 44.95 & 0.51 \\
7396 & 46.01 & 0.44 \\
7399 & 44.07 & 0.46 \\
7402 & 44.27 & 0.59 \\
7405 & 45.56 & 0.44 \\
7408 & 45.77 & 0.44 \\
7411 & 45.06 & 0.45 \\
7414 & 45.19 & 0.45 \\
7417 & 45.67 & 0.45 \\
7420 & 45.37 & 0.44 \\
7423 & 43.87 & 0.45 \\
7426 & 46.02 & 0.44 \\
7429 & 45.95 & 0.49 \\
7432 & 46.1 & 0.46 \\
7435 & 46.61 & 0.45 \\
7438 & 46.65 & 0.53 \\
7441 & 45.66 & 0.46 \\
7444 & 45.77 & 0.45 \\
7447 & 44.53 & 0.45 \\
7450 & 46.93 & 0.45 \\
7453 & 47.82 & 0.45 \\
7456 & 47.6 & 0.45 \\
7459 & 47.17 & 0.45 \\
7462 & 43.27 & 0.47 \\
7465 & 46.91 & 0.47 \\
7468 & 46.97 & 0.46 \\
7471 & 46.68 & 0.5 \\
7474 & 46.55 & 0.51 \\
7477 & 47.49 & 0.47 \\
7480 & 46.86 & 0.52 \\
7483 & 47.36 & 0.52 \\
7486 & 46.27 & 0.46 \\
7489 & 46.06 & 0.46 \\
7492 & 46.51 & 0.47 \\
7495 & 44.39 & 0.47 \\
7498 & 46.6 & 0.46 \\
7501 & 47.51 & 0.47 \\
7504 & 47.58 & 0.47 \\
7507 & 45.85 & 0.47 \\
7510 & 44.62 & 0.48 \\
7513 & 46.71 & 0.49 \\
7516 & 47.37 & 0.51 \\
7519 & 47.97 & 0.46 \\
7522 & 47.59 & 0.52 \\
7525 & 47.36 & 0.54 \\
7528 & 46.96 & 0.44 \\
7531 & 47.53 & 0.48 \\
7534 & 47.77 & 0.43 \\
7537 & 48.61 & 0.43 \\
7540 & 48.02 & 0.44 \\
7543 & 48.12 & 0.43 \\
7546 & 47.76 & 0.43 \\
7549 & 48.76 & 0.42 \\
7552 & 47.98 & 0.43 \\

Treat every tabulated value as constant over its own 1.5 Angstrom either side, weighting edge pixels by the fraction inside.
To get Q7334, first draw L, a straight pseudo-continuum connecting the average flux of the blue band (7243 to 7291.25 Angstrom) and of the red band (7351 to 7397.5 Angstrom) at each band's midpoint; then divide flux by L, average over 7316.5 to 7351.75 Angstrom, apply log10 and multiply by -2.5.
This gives -0.02 mag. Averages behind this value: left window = 40.1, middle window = 43.5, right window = 44.3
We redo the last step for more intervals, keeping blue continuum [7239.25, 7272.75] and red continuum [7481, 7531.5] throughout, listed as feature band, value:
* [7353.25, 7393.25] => -0.03 mag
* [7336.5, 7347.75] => -0.06 mag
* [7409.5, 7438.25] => -0.03 mag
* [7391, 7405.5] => -0.03 mag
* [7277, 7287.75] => -0.02 mag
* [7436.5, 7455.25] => -0.03 mag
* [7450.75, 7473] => -0.03 mag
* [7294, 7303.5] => -0.04 mag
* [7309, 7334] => -0.04 mag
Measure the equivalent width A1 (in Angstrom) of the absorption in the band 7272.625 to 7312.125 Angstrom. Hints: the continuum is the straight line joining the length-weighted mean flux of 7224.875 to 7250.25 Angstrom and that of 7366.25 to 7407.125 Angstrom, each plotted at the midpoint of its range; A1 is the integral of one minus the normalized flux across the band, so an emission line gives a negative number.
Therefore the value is -0.8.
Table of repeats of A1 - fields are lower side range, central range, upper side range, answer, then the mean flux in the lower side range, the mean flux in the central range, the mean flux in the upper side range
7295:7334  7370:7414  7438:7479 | -0.4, 42.6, 45.1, 46.4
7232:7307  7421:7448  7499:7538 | -0.5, 40.2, 45.7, 47.2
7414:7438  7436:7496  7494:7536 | -0.2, 45.7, 46.4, 46.9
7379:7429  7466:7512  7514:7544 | 0.4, 45.1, 46.5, 47.7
